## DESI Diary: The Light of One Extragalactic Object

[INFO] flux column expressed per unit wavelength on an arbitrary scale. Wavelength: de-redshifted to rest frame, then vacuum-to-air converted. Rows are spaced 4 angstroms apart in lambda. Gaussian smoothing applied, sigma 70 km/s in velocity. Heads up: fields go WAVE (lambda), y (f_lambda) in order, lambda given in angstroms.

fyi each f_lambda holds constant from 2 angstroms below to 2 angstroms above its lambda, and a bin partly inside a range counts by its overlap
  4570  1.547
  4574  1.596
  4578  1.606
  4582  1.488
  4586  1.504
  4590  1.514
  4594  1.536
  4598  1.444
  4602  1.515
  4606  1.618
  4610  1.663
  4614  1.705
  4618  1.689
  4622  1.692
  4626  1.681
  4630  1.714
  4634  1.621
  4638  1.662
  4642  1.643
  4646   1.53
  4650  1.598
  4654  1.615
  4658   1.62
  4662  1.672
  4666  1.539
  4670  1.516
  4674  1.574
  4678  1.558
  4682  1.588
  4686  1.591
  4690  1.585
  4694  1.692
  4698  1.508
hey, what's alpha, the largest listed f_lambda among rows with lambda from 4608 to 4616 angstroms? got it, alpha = 1.705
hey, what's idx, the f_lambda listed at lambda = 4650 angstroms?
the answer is 1.598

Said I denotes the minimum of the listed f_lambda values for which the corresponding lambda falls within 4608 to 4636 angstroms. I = 1.621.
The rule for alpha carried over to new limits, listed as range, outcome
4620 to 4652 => 1.714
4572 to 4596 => 1.606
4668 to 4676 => 1.574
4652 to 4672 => 1.672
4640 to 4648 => 1.643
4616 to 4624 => 1.692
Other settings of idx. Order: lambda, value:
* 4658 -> 1.62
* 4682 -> 1.588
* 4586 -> 1.504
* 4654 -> 1.615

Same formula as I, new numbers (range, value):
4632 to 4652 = 1.53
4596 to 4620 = 1.444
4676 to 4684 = 1.558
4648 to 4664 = 1.598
